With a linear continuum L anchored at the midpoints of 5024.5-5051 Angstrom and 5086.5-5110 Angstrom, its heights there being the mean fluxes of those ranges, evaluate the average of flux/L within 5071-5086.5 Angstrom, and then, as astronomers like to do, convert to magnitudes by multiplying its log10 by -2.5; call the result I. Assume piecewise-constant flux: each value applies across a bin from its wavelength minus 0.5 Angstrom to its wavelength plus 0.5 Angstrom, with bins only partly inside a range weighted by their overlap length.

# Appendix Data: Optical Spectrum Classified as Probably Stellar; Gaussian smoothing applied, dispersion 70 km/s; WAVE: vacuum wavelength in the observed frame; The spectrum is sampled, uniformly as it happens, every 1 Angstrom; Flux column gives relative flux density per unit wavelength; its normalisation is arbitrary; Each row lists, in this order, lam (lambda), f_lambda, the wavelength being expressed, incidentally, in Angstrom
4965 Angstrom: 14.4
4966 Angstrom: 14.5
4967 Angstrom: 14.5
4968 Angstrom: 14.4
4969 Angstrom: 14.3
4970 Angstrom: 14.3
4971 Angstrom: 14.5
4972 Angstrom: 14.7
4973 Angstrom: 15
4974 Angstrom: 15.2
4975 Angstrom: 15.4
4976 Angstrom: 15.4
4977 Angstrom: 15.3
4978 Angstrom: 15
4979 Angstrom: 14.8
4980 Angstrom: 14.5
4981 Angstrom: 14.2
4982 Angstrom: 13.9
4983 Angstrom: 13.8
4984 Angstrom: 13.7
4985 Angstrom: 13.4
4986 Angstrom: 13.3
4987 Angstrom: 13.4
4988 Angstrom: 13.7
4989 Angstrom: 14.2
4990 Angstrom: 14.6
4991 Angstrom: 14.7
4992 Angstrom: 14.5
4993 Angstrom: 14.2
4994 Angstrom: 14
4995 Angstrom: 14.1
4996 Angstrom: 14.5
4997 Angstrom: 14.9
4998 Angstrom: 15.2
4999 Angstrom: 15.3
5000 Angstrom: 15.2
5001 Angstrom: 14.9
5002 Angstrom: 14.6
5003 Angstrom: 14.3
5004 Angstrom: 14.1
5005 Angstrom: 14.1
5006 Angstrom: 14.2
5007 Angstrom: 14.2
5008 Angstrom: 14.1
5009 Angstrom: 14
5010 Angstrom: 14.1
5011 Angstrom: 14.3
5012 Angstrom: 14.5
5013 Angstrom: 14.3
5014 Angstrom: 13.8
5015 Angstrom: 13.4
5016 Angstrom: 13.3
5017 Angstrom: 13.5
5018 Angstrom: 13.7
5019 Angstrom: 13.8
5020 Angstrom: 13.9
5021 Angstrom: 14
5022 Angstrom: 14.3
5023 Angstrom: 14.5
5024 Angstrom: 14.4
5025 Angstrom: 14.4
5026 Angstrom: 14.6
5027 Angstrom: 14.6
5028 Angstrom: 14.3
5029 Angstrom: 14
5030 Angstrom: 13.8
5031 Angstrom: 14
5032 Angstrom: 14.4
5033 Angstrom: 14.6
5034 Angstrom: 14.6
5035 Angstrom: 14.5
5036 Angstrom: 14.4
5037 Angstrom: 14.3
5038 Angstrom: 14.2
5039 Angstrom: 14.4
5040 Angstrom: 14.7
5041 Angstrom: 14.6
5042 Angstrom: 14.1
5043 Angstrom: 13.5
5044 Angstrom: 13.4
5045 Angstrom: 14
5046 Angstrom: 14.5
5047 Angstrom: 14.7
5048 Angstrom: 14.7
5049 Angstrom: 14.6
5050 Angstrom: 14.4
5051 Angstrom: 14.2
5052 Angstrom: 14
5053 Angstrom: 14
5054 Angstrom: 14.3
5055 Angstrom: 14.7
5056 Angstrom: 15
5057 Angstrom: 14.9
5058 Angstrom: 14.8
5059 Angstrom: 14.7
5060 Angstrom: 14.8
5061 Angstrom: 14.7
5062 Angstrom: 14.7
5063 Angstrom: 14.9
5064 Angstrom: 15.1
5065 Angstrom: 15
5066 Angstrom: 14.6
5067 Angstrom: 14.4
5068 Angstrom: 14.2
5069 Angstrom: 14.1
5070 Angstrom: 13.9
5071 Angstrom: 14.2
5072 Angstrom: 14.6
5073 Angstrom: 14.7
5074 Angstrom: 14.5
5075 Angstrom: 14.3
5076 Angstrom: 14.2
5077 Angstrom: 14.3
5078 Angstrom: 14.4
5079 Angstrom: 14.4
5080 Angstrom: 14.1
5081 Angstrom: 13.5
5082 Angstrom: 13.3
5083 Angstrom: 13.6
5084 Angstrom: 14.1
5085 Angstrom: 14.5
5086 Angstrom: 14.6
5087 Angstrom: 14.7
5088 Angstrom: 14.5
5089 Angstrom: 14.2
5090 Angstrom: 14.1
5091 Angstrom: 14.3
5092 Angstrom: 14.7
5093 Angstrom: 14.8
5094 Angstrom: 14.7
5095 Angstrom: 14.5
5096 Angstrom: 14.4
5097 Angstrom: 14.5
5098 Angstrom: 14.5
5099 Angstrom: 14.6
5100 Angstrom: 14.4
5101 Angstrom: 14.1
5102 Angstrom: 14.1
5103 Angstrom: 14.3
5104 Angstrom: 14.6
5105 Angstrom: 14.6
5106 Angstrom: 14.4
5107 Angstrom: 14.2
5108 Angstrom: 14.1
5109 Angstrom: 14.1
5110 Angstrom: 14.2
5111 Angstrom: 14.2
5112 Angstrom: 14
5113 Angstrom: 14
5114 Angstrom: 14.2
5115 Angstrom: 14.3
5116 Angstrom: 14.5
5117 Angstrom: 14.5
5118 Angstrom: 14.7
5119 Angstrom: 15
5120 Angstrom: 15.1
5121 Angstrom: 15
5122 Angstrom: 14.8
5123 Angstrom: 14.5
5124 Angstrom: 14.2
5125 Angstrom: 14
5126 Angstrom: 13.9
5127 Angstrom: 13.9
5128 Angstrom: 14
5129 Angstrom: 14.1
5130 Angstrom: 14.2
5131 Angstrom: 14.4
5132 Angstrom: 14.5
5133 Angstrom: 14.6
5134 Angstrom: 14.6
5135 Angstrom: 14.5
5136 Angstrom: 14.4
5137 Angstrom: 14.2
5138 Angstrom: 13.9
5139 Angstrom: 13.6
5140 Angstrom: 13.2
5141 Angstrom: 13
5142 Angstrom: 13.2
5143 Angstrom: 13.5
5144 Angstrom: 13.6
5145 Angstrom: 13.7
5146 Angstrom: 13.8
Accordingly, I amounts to 0.01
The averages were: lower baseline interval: 14.3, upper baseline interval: 14.4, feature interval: 14.2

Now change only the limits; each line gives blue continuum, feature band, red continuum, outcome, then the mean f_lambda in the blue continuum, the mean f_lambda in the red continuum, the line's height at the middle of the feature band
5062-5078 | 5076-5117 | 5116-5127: 0.02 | 14.5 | 14.5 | 14.5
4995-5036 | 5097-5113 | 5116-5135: 0.01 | 14.3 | 14.4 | 14.4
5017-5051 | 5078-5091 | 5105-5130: 0.01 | 14.3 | 14.3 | 14.3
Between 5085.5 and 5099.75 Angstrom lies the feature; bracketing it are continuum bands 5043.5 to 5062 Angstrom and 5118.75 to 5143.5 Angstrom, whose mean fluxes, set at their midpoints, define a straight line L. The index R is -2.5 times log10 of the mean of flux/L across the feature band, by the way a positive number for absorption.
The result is -0.01 mag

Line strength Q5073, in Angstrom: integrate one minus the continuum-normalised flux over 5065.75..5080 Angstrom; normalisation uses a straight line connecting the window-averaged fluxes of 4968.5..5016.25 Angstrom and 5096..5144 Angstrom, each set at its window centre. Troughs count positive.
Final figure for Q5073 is 0.0 Angstrom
